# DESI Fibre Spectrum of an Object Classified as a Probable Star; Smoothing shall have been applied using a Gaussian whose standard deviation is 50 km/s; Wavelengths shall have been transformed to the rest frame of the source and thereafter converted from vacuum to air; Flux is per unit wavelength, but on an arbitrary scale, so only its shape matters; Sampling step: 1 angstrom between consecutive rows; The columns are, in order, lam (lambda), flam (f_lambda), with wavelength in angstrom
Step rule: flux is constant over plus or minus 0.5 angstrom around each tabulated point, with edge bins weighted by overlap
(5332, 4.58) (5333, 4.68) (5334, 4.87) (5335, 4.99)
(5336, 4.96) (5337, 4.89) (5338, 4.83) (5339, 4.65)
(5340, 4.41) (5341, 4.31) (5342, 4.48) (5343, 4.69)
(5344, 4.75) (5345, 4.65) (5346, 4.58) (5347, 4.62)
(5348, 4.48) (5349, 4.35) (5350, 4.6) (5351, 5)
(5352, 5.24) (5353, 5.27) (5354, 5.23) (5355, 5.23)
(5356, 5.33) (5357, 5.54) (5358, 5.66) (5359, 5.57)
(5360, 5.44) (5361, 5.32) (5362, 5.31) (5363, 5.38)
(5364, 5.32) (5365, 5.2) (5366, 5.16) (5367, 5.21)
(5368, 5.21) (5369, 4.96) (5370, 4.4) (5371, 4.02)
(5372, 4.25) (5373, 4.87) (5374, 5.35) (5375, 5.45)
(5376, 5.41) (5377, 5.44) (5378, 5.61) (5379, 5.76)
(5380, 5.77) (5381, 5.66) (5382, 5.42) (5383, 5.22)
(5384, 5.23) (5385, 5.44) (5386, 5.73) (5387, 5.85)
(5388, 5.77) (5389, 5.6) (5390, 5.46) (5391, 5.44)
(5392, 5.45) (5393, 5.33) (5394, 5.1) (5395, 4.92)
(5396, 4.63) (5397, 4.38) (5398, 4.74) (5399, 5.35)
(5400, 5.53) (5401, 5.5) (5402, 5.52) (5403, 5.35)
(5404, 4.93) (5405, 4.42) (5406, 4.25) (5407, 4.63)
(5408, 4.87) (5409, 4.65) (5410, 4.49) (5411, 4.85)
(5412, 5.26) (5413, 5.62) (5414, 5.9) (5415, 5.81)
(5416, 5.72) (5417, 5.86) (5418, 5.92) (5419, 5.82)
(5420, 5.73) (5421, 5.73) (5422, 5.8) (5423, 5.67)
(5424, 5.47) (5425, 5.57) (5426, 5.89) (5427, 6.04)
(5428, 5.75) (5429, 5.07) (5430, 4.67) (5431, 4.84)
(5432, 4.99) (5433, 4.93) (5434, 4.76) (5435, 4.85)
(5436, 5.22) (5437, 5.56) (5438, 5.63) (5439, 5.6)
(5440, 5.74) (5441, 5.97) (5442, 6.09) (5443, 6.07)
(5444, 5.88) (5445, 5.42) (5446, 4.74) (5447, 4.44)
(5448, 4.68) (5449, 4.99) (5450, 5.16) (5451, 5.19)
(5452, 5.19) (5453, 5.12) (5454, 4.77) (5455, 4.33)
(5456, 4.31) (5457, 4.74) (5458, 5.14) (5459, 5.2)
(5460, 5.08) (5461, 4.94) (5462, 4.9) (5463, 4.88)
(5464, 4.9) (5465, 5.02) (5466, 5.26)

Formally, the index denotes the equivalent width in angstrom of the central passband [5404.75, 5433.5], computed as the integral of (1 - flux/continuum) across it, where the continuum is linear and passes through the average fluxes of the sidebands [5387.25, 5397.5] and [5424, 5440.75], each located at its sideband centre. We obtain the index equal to -0.15 angstrom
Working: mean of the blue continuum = 5.22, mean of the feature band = 5.33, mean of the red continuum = 5.33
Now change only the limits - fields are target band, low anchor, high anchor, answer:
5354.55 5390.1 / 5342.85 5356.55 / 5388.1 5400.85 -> -2.1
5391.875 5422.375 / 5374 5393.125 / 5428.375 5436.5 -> 0.1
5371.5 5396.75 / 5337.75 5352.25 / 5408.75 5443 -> -1.6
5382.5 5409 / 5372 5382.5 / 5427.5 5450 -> 1.0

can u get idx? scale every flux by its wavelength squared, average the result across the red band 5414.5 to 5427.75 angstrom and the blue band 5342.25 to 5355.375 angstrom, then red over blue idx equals 1.23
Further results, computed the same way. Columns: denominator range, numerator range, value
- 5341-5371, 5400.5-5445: 1.10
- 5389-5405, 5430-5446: 1.06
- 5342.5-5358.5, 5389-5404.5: 1.07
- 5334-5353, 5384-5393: 1.20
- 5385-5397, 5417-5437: 1.03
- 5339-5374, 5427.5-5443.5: 1.12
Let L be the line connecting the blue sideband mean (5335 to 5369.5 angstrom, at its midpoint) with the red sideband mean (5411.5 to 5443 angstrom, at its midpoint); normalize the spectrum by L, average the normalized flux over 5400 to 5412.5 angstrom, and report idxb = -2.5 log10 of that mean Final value 0.10 mag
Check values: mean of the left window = 4.99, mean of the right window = 5.54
